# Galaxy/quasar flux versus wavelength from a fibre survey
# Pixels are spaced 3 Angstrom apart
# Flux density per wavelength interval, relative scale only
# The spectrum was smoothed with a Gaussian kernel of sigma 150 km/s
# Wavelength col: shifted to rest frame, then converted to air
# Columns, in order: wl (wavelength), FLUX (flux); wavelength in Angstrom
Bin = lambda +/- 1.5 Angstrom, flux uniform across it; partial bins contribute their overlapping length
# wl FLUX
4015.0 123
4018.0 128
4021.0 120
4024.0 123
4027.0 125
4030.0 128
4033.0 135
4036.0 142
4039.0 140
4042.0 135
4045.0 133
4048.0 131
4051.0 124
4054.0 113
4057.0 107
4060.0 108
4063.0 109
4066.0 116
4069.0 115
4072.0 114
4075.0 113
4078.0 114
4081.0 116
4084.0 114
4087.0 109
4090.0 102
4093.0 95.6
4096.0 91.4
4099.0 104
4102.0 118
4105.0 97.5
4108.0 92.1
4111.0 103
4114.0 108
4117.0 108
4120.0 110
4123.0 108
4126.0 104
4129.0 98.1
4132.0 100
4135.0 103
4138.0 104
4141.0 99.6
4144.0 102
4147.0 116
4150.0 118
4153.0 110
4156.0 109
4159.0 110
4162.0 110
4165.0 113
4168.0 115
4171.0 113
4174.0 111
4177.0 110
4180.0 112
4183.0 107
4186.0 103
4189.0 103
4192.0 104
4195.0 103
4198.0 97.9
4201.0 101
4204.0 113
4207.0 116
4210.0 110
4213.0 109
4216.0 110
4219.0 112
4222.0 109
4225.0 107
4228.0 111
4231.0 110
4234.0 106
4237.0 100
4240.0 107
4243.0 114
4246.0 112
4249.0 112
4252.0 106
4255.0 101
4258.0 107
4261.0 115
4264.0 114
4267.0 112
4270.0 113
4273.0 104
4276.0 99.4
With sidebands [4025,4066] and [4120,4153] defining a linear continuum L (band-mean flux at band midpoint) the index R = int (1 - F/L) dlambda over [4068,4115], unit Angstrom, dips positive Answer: 3.6 Angstrom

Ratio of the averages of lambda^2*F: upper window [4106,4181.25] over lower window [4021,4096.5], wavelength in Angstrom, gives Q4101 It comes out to 0.9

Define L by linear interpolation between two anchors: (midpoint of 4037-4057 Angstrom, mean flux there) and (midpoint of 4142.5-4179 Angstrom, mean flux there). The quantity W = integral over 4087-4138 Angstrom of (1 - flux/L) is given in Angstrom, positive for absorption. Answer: 6.7 Angstrom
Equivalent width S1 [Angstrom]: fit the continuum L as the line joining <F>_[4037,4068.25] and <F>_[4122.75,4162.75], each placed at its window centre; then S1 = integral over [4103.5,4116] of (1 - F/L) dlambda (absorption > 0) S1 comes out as 1.29 Angstrom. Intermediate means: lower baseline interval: 122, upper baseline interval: 106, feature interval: 100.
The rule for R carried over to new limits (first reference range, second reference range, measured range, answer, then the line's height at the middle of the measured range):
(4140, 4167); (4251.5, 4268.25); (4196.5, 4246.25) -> 0.5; 110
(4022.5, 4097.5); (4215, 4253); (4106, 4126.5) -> 1.9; 115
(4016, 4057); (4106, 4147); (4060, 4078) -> 0.9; 119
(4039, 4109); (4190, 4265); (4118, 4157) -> 1.6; 111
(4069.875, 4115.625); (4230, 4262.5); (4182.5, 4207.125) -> 0.7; 108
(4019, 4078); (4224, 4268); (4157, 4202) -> 2.3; 113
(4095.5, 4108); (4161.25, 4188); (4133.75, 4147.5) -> 0.3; 107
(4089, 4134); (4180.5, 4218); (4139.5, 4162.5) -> -1.1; 104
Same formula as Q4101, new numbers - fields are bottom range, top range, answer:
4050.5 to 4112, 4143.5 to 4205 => 1.05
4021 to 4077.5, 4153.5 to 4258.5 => 0.95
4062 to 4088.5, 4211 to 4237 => 1.03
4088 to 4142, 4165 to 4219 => 1.10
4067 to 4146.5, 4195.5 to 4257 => 1.08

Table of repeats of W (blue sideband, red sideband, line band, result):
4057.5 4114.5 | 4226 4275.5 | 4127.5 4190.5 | 0.0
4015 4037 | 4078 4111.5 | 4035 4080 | -1.3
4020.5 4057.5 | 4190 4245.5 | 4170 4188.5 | 0.5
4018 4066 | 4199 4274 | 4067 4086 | 1.2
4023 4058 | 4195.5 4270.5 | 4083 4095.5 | 2.0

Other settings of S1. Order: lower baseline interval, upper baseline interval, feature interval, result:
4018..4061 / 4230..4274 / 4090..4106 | 2.6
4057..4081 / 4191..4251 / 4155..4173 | -0.3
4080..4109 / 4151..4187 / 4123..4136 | 0.6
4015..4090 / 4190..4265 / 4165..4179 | 0.0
